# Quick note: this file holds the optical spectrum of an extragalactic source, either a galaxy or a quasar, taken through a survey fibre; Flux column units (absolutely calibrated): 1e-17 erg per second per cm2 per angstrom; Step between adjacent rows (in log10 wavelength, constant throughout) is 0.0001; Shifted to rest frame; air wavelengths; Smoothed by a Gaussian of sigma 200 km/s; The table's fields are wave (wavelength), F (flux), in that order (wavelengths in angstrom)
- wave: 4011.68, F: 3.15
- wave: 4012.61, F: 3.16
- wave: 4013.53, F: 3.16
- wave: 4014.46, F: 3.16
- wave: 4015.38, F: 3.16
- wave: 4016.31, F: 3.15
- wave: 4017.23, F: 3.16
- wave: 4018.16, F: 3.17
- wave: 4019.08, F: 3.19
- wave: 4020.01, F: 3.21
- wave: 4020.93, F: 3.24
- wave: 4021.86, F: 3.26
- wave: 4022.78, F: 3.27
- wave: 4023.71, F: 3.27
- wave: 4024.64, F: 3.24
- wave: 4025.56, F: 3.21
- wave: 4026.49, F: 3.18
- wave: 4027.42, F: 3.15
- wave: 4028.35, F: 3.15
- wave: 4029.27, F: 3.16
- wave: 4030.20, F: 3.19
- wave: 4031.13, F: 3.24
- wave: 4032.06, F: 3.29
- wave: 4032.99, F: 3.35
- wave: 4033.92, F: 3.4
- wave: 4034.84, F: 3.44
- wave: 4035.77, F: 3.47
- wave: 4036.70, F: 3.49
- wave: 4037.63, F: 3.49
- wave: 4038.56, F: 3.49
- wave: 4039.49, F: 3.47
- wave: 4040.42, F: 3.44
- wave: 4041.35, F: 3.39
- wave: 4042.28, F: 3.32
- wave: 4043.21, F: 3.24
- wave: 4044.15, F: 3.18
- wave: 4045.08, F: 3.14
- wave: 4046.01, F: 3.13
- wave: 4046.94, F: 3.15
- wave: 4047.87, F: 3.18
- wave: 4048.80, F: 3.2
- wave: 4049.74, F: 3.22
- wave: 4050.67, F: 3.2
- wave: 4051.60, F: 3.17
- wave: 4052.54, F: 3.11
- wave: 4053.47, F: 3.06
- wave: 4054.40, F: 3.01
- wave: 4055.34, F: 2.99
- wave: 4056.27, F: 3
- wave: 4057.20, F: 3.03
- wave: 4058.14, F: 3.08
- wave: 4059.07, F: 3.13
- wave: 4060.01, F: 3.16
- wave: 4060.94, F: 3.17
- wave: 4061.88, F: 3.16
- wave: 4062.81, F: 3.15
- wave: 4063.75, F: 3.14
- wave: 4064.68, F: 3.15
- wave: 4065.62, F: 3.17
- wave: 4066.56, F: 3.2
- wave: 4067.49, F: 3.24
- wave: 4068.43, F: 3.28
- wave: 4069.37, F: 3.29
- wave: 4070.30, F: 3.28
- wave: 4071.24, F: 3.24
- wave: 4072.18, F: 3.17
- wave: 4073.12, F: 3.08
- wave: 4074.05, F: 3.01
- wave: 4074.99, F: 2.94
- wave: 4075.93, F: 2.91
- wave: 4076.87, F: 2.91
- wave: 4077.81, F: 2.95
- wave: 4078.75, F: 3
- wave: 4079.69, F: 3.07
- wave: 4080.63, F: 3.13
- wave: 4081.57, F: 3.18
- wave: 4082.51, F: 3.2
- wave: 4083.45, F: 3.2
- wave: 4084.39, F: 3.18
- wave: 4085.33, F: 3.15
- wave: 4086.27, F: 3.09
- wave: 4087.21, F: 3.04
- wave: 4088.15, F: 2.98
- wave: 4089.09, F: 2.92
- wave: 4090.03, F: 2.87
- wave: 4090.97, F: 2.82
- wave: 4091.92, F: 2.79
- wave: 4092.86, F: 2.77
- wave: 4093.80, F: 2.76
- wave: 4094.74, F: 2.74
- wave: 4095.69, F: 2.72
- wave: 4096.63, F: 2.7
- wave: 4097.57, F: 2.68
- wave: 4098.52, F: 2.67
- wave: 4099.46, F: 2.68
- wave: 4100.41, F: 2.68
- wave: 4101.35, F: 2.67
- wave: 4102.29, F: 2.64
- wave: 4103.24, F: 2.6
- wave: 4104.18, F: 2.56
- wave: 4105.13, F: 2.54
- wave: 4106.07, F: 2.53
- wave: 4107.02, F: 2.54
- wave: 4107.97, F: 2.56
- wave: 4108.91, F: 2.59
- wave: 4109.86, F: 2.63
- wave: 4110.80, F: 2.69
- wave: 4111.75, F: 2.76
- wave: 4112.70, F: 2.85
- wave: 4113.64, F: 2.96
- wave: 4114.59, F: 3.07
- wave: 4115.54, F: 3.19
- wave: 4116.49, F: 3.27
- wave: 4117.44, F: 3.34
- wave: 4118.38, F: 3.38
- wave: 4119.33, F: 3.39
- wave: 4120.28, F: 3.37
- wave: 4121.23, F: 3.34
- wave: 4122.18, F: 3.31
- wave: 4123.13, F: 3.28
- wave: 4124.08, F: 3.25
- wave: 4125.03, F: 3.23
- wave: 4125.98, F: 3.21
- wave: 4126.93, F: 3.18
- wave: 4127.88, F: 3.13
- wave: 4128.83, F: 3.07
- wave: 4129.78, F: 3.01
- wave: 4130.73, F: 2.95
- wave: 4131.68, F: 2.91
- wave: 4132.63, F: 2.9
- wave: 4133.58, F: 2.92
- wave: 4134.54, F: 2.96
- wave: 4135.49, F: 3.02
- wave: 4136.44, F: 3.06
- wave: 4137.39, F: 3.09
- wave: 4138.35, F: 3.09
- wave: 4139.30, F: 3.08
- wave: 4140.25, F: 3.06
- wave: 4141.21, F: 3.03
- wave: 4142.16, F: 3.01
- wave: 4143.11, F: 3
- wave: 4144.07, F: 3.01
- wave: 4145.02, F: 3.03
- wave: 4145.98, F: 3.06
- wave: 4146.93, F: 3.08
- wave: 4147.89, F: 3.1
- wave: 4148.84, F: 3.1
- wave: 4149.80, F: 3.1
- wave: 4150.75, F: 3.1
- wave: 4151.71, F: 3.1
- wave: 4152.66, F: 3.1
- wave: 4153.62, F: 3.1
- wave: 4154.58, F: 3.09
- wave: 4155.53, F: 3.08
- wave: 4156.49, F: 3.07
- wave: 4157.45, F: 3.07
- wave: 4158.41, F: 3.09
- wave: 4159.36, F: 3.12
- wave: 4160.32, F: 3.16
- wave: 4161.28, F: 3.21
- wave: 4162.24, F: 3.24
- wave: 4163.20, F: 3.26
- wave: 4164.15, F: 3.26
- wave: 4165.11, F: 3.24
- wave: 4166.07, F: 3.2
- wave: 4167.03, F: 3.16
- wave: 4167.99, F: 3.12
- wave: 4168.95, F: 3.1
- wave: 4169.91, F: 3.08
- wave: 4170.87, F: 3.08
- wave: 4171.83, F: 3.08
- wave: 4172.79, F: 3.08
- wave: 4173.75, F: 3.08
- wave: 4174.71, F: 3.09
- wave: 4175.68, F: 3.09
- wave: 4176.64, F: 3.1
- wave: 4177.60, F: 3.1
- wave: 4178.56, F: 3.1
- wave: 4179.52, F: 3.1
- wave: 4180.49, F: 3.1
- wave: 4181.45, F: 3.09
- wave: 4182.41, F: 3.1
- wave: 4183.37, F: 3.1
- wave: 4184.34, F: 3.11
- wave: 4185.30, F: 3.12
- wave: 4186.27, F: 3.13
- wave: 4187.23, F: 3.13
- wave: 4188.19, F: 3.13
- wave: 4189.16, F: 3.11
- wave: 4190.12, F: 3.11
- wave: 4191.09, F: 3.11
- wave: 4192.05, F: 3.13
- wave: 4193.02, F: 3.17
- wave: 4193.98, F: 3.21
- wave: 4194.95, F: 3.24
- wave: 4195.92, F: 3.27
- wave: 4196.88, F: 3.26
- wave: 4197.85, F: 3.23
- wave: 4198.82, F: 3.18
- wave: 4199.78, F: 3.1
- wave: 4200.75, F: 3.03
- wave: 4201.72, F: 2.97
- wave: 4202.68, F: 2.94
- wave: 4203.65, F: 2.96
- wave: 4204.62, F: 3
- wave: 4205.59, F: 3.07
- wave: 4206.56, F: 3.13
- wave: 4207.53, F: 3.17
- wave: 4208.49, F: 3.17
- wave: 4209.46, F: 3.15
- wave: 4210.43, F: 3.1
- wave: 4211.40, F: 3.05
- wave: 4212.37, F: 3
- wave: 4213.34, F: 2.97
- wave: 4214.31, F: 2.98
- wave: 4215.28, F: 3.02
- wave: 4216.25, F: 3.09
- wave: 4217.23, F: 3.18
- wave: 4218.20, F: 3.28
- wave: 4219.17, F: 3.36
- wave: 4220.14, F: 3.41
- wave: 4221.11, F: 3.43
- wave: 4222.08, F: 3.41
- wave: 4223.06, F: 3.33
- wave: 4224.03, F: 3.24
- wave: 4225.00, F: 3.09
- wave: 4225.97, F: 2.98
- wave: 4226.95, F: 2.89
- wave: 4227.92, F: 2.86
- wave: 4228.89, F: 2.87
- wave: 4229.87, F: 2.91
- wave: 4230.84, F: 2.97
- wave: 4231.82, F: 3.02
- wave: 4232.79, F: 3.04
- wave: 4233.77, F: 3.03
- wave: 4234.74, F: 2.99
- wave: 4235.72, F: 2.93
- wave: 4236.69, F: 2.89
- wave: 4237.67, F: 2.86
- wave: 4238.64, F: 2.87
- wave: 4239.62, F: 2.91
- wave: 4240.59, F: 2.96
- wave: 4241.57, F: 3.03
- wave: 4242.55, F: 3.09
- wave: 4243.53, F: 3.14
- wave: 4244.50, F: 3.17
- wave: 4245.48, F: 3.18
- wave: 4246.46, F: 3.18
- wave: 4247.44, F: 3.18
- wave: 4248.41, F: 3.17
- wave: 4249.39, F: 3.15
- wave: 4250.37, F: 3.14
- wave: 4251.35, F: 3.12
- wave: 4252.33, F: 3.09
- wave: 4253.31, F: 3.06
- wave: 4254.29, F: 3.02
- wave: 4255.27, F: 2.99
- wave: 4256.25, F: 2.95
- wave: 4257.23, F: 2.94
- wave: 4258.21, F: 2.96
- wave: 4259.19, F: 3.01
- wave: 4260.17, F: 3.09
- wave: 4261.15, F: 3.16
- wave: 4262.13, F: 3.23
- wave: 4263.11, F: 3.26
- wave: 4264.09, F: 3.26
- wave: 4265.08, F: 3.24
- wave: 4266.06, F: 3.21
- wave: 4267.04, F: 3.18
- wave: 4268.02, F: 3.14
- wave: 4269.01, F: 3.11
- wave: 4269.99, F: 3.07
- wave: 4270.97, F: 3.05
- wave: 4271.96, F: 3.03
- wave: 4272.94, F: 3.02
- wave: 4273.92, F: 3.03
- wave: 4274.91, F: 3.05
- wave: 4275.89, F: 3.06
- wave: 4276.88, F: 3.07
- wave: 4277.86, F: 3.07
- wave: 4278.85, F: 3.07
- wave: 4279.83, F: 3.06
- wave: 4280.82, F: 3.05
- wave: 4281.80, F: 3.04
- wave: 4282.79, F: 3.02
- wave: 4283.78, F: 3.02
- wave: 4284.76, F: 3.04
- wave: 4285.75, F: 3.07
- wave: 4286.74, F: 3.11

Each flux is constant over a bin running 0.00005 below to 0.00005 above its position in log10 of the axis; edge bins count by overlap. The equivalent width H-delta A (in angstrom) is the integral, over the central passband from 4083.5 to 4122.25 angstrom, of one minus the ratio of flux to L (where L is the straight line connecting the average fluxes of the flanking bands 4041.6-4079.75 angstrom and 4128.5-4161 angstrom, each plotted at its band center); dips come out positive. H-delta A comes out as 2.66 angstrom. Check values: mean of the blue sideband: 3.13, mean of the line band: 2.88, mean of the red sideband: 3.05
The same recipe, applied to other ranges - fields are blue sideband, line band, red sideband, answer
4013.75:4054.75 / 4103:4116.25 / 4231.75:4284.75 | 1.9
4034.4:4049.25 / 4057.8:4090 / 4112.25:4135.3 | 1.4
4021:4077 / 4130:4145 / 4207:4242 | 0.6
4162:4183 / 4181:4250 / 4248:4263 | 0.1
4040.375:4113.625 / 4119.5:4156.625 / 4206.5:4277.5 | -0.9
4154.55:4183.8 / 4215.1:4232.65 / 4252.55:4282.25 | -0.2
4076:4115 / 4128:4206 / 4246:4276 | -3.9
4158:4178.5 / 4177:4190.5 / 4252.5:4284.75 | 0.1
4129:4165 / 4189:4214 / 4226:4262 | -0.5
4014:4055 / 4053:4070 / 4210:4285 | 0.5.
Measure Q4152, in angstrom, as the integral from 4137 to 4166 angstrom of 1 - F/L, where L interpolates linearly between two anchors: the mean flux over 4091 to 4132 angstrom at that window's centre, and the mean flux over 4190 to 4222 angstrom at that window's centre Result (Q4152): -0.9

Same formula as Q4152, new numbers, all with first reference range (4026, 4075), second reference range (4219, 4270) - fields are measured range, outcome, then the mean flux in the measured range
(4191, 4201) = -0.2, 3.18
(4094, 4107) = 2.2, 2.65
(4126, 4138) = 0.5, 3.02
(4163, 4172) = -0.1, 3.16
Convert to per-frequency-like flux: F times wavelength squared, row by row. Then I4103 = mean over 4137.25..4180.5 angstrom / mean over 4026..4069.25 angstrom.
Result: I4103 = 1.0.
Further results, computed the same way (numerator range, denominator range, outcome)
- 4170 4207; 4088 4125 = 1.12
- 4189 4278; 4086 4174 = 1.08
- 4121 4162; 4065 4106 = 1.08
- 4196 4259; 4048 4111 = 1.12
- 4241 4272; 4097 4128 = 1.14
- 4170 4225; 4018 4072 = 1.05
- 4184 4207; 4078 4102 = 1.13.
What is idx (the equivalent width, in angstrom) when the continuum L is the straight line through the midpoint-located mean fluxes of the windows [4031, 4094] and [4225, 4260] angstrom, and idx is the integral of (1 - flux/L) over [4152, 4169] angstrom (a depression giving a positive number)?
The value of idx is -0.4 angstrom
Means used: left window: 3.15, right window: 3.02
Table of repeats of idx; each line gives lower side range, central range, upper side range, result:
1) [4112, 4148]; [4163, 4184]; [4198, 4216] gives -0.28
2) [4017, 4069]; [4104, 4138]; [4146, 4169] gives 1.68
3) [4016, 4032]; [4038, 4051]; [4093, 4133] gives -0.54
